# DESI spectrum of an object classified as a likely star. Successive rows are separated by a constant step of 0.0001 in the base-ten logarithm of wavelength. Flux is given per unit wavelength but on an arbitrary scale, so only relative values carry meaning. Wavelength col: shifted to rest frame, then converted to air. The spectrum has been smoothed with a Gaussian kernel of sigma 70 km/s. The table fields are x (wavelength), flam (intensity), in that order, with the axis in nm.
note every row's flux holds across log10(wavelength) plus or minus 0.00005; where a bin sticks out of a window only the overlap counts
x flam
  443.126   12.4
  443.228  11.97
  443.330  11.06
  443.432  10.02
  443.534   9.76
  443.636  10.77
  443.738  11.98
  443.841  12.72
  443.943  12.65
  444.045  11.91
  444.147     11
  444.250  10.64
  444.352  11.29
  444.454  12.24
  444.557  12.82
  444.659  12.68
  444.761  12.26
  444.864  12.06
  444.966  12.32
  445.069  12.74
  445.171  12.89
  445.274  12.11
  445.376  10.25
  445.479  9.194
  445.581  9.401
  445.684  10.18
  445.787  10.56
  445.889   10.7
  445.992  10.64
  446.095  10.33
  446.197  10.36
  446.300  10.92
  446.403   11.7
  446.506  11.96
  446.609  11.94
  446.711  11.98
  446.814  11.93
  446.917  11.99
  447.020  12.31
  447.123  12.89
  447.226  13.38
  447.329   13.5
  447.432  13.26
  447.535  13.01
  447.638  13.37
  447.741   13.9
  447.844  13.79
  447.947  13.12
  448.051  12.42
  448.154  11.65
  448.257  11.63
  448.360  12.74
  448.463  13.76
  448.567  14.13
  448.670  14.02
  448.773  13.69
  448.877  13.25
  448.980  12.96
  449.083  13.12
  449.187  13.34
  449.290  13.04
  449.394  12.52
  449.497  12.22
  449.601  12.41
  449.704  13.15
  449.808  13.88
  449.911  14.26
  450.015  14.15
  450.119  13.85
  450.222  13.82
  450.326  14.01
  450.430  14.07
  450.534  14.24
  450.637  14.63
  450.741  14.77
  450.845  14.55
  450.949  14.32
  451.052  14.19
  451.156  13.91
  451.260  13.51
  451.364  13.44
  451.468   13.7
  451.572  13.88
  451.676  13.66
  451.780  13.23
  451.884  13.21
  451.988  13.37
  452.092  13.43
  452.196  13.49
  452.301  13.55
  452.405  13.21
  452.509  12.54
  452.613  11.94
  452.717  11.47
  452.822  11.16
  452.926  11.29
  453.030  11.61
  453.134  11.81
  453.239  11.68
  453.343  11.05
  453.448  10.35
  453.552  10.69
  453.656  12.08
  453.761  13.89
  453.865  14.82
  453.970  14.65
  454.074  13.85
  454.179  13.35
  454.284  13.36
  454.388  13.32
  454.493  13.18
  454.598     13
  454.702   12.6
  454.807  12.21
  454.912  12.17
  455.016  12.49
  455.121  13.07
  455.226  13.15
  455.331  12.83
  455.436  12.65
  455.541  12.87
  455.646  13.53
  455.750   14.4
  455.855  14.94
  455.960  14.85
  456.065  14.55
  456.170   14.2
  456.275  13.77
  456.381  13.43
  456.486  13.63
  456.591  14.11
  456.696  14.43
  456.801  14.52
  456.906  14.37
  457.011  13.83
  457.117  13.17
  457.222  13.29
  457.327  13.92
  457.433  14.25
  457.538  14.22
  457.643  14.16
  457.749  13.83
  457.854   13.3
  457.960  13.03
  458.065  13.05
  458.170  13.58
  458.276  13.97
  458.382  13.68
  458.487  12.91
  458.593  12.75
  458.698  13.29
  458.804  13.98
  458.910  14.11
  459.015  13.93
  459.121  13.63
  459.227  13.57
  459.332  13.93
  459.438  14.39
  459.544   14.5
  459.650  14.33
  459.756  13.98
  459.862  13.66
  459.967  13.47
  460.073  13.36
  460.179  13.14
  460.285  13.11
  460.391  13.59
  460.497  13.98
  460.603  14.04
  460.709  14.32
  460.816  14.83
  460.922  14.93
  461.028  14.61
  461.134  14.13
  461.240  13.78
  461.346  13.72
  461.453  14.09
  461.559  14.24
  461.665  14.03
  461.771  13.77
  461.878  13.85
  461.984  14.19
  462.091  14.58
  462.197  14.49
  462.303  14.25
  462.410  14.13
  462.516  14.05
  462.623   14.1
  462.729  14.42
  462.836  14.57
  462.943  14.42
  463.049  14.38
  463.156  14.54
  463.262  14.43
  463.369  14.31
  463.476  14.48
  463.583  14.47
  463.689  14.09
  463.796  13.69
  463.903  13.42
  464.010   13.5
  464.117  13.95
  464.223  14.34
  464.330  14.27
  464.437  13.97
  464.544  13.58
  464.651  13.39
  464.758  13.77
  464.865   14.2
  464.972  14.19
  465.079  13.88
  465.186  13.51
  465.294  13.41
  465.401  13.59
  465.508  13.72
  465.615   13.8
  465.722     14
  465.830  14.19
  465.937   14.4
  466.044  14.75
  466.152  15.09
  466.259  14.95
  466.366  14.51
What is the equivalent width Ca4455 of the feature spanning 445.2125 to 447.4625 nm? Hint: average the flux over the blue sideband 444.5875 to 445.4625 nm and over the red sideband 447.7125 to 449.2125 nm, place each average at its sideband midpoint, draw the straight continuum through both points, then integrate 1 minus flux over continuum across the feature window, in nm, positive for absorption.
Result 0.19 nm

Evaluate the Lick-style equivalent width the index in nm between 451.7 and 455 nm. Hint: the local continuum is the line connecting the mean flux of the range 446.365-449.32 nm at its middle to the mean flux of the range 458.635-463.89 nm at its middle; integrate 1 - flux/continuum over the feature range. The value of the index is 0.18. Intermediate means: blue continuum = 12.9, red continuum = 14.1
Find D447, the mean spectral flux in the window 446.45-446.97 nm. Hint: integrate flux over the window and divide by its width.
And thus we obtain 12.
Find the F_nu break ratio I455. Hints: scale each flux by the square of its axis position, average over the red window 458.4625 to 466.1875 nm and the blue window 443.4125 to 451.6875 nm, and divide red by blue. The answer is 1.2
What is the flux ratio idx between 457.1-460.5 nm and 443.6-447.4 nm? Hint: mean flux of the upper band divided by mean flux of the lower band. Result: 1.17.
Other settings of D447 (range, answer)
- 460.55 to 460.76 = 14.2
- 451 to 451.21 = 14.1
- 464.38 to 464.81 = 13.7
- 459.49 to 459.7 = 14.4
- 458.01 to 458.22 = 13.4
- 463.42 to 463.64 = 14.5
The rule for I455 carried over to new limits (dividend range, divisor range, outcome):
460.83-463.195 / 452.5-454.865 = 1.19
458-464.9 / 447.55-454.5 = 1.11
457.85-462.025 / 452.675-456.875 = 1.08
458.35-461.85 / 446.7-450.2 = 1.12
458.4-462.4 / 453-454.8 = 1.13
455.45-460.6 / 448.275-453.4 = 1.08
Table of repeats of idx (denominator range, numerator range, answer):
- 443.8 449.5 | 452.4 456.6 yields 1.06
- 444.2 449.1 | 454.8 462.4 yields 1.13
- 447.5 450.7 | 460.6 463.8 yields 1.07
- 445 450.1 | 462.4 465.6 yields 1.13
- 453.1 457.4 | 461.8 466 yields 1.06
